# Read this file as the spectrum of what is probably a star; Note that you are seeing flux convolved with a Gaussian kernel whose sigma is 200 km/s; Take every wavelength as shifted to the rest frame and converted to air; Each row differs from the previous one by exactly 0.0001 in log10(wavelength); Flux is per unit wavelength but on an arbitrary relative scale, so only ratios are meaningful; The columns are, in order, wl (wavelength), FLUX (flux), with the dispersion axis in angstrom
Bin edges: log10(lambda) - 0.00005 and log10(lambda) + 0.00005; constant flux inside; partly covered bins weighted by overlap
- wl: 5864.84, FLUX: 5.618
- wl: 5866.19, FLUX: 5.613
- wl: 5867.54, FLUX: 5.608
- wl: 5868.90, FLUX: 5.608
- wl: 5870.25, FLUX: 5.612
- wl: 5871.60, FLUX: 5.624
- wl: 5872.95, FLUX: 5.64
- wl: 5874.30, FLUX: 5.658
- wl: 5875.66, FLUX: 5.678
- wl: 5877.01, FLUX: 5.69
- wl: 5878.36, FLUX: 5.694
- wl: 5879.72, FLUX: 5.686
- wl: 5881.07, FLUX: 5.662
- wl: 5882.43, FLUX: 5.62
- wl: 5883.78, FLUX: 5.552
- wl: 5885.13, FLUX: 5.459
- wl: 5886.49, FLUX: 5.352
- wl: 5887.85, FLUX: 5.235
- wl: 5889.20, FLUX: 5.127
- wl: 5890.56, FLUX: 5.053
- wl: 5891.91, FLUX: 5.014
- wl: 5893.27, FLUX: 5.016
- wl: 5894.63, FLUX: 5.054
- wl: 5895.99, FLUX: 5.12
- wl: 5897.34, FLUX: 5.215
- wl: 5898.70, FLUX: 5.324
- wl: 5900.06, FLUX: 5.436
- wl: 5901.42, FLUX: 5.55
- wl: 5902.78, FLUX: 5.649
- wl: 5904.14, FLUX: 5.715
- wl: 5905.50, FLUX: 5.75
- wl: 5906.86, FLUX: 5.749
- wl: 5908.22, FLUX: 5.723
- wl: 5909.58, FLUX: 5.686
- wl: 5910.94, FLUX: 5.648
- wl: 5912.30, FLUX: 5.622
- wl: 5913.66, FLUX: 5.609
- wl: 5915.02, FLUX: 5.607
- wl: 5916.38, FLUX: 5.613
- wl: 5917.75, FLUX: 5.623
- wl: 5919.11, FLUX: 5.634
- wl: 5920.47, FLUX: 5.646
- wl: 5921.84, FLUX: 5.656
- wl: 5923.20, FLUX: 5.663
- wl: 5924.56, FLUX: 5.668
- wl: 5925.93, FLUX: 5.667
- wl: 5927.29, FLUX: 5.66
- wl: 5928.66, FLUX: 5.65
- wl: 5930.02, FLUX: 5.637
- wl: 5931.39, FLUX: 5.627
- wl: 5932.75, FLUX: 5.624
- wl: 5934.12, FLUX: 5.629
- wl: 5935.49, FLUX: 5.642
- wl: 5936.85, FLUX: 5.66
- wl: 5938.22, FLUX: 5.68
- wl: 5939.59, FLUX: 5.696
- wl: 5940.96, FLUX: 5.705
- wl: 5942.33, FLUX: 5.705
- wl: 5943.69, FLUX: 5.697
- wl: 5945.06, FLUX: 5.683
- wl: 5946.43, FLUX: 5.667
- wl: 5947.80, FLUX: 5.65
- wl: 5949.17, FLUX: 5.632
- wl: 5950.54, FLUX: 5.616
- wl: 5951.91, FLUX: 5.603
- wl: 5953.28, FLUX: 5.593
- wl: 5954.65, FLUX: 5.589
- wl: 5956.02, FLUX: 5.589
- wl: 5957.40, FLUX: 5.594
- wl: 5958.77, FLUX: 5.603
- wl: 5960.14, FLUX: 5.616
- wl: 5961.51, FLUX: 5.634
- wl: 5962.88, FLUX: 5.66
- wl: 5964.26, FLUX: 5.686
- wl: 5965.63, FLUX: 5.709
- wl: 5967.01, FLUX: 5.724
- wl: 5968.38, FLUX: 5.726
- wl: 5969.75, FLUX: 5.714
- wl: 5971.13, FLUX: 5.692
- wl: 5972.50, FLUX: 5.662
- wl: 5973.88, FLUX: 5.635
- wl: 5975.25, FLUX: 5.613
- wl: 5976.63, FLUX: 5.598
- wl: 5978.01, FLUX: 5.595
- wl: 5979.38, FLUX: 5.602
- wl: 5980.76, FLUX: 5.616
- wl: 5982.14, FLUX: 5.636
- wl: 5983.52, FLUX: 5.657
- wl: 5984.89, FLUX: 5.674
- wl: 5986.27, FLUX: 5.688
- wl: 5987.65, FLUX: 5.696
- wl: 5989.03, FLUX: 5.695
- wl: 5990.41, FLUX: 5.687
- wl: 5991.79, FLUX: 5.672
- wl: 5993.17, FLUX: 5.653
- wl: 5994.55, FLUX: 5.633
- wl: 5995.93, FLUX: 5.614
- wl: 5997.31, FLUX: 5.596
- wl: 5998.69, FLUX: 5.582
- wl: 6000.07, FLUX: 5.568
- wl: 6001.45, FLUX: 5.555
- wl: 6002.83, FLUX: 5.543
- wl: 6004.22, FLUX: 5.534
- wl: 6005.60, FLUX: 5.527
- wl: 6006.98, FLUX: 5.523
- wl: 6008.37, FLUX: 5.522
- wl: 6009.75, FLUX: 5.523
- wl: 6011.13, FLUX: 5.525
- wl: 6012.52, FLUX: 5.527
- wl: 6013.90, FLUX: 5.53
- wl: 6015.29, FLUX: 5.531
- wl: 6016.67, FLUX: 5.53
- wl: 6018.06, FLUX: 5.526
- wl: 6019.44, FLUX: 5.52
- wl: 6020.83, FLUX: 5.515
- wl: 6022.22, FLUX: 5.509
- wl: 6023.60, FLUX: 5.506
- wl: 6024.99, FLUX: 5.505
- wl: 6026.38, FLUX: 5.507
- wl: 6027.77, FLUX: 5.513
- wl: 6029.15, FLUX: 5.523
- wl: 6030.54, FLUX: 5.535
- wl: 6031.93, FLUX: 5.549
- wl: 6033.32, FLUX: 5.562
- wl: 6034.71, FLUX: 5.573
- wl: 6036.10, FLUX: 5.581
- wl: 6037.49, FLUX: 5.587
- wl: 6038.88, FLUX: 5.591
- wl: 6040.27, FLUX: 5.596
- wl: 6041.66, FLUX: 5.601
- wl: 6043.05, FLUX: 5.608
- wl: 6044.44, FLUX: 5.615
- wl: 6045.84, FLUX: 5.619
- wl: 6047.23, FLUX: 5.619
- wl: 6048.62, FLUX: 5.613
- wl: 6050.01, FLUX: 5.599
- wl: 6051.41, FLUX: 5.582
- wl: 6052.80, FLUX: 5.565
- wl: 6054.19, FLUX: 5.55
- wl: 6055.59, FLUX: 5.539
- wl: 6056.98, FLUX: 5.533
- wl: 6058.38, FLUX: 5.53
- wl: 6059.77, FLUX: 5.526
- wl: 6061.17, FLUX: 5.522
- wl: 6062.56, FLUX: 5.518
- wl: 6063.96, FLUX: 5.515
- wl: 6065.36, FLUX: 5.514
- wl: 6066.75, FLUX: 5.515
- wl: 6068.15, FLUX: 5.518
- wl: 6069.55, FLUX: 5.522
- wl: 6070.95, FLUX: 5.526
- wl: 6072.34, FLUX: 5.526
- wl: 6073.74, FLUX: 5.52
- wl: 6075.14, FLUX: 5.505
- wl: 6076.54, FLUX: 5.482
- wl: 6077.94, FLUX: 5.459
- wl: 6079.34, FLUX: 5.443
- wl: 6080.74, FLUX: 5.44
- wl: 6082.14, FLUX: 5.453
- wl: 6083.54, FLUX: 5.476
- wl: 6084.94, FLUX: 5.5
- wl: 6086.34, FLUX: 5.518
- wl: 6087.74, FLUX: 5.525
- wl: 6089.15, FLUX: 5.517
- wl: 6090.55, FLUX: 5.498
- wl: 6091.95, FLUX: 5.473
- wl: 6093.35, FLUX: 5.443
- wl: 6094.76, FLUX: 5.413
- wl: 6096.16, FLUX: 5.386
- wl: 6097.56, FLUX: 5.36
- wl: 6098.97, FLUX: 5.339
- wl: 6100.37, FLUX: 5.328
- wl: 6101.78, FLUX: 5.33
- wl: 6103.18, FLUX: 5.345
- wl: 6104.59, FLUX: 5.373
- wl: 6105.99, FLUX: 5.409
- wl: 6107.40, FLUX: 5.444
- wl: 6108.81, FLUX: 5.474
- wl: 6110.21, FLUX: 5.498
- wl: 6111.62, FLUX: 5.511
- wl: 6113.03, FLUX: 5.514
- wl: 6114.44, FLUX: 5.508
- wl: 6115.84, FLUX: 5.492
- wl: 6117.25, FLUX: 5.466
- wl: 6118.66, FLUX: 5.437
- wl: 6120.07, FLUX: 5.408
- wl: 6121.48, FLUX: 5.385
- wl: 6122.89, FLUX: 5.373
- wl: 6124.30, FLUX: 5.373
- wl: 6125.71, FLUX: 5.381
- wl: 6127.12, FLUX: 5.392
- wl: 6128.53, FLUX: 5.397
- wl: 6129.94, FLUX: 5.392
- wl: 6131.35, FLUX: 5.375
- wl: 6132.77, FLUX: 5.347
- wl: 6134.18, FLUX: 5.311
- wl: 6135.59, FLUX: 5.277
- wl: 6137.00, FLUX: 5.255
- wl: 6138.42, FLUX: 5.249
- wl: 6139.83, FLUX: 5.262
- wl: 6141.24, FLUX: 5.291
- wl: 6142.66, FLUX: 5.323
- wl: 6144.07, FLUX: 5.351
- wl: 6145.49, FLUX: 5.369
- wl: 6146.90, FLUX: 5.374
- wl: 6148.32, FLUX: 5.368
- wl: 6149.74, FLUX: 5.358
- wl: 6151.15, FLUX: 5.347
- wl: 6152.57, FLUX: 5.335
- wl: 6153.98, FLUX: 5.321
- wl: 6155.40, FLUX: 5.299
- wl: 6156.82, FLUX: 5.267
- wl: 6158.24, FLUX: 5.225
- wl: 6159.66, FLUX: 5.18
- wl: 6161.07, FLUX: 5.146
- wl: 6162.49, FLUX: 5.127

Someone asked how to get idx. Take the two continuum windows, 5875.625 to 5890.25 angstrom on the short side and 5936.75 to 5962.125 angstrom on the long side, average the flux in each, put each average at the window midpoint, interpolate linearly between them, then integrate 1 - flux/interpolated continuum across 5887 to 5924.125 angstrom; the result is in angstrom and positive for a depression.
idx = 0.5 angstrom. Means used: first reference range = 5.5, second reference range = 5.64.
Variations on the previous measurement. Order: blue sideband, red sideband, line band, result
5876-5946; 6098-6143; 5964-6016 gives -1.2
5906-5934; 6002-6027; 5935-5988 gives -0.5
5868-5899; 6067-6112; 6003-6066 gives -1.2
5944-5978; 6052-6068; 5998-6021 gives 0.2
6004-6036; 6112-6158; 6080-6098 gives -0.1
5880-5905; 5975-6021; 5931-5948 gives -0.7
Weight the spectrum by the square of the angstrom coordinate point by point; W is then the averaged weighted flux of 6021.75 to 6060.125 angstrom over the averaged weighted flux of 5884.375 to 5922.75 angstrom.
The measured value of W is 1.1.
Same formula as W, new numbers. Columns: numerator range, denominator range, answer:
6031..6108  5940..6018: 1.01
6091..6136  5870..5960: 1.04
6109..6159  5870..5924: 1.05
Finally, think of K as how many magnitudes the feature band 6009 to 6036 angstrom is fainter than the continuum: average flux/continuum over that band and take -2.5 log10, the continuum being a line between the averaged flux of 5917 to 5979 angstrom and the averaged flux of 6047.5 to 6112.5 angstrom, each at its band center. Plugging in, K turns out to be 0.005 mag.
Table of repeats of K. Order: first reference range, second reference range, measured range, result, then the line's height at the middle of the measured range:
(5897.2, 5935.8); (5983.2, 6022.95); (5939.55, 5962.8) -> -0.01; 5.61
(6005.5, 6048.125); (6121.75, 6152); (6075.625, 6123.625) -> -0.01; 5.41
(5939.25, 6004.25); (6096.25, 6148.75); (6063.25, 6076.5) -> -0.01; 5.47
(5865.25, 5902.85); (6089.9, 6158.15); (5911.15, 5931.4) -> -0.04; 5.43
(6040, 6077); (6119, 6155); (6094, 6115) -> 0.00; 5.43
